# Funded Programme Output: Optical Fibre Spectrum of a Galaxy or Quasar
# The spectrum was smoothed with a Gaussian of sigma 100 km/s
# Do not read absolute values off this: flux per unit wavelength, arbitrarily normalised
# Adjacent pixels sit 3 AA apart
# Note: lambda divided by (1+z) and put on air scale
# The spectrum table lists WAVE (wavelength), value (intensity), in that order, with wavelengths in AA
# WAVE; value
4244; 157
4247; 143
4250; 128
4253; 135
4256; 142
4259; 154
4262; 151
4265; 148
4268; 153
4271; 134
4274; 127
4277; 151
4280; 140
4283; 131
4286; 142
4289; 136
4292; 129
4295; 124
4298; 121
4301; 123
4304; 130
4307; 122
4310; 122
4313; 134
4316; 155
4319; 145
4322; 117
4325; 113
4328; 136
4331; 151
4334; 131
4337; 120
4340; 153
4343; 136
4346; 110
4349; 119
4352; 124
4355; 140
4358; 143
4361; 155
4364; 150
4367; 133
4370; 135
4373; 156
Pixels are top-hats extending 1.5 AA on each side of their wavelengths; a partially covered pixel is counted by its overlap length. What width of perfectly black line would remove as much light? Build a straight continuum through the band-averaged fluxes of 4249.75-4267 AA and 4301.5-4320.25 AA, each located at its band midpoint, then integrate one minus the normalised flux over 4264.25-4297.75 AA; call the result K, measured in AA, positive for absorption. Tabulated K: 0.7 AA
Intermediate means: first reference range 144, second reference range 134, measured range 137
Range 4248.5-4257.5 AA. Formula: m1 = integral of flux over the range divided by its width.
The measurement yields 135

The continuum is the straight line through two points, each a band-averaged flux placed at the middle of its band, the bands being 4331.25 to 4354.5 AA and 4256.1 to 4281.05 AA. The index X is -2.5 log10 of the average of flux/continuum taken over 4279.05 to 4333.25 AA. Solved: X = 0.04 mag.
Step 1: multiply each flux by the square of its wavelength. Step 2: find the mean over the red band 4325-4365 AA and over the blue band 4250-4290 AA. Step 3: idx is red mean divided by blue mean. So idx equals 0.99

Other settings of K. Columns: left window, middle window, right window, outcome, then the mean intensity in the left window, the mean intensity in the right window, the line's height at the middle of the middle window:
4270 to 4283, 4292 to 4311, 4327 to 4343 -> 1.9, 137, 138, 138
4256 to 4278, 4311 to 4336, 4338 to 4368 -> 0.8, 145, 136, 139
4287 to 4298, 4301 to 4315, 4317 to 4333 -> 0.4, 129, 133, 131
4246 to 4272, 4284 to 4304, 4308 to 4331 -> 1.2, 143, 133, 137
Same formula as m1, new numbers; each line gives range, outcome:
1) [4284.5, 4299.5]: 130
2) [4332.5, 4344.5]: 135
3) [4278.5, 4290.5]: 137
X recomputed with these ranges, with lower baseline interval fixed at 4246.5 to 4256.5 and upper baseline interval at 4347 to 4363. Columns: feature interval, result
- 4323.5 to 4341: 0.02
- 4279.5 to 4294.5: 0.01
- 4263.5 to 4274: -0.05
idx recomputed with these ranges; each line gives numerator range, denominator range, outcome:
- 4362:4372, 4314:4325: 1.07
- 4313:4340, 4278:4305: 1.04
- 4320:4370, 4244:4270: 0.96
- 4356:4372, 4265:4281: 1.06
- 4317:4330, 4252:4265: 0.91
